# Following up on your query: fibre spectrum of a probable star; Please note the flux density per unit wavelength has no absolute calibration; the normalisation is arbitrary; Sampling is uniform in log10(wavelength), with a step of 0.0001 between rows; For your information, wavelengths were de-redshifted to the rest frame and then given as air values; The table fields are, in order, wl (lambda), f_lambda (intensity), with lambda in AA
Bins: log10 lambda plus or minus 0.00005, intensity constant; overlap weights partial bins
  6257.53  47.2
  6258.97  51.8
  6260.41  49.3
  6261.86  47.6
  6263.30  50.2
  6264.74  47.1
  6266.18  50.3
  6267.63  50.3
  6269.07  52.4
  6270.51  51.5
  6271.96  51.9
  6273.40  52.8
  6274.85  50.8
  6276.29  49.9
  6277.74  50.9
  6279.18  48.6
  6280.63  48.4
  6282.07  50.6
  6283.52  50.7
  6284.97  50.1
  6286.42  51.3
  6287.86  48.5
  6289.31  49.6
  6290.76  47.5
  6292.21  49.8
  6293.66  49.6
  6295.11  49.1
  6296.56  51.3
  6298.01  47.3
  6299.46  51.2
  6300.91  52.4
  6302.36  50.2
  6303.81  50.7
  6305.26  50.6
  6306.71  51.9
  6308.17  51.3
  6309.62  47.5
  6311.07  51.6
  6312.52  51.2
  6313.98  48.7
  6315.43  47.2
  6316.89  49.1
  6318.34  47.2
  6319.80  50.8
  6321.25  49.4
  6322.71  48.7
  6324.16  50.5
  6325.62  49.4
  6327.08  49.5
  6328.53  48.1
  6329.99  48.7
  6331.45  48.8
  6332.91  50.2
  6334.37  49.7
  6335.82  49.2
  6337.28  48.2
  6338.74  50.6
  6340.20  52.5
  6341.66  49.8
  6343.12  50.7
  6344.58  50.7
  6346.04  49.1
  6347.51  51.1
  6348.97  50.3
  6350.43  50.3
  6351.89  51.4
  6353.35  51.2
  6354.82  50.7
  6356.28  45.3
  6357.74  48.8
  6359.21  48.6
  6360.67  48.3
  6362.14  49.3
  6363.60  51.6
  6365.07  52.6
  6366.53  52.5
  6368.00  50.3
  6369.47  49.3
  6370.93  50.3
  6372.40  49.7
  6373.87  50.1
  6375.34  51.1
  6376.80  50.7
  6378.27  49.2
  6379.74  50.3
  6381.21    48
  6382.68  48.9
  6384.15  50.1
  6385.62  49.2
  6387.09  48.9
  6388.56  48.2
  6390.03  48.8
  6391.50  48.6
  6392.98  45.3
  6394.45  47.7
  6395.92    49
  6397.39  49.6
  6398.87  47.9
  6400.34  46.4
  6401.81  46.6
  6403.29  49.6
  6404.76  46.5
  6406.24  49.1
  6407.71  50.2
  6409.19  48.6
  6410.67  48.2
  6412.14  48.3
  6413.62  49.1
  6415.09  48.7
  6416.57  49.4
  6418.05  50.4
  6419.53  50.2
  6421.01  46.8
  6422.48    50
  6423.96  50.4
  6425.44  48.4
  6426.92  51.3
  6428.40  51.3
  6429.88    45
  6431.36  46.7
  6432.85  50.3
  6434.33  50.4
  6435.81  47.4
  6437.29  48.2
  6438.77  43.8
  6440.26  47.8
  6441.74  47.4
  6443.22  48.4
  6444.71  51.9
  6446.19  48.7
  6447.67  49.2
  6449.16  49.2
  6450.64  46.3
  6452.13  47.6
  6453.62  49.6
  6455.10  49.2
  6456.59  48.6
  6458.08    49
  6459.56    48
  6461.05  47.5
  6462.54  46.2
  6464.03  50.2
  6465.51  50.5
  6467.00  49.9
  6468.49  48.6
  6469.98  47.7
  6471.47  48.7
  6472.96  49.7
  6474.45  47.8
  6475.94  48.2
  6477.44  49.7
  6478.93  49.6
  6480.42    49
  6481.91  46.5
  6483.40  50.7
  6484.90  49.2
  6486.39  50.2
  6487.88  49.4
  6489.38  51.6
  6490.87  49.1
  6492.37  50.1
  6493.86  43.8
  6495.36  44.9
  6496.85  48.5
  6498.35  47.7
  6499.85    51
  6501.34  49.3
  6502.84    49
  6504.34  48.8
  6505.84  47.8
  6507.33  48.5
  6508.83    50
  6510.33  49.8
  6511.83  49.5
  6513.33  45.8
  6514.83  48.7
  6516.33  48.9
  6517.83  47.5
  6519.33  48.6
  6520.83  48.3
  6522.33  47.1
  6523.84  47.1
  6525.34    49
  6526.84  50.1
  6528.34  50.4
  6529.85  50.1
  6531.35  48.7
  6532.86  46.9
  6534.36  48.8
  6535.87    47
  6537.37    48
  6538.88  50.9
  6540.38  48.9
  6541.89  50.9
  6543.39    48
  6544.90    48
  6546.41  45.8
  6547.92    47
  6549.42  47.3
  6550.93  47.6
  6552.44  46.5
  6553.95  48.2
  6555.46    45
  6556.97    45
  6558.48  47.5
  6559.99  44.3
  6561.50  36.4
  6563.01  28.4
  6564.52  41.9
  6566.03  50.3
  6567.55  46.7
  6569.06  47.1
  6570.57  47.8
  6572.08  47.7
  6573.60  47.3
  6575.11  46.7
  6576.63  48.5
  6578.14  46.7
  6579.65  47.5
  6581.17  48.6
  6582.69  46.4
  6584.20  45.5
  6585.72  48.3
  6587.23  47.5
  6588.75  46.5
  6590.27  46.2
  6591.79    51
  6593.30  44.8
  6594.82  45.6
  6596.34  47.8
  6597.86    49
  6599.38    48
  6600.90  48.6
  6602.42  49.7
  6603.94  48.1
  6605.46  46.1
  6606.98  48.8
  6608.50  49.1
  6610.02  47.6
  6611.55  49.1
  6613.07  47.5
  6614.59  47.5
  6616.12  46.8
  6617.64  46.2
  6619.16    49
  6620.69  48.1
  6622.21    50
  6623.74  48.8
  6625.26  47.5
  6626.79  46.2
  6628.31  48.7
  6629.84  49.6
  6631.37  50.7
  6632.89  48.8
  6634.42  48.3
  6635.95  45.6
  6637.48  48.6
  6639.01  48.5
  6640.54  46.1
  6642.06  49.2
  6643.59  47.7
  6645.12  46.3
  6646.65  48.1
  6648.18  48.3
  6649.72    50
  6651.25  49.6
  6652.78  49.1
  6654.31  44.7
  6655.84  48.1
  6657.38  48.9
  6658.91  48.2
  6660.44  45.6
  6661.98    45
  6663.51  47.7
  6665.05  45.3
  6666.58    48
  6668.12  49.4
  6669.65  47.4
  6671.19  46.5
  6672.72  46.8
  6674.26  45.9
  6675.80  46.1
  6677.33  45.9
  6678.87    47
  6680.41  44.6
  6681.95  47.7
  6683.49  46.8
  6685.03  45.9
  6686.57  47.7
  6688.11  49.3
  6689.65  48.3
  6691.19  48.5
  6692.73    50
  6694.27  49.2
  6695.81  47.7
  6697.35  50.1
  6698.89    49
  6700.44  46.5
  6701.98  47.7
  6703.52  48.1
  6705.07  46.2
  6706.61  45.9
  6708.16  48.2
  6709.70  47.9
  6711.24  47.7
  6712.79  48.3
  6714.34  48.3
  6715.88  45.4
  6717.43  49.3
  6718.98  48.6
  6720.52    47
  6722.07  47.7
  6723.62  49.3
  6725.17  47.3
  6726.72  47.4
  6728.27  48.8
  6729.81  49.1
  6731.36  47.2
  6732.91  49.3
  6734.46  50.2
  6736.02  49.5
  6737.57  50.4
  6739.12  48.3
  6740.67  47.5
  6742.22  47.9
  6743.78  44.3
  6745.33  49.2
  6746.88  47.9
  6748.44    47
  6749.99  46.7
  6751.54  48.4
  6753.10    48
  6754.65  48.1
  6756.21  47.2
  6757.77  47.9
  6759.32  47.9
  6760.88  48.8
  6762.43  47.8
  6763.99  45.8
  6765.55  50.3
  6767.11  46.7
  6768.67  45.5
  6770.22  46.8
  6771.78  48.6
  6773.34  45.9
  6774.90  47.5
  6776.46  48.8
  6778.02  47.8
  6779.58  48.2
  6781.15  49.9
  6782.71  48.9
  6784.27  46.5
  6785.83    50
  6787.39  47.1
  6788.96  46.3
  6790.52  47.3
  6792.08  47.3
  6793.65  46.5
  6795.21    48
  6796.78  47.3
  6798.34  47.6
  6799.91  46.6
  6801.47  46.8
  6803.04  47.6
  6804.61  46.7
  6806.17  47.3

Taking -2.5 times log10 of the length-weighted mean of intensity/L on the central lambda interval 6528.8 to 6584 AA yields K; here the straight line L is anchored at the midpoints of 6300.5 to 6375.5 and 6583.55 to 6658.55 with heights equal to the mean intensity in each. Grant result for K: 0.04 mag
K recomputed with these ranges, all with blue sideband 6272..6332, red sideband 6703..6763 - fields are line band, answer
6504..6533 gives 0.01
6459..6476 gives 0.01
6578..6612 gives 0.02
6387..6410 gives 0.03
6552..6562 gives 0.09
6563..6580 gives 0.05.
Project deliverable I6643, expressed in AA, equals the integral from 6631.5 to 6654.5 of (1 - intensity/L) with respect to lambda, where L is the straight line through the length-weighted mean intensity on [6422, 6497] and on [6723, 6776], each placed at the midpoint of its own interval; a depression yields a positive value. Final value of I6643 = 0.0 AA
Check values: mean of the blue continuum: 48.7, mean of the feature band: 48.1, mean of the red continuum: 47.9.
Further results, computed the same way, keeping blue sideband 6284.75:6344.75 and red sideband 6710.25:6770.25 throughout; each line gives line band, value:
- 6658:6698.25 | 0.7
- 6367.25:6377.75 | -0.1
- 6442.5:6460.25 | 0.1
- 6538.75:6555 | 0.3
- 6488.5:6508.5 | 0.2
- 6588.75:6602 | 0.3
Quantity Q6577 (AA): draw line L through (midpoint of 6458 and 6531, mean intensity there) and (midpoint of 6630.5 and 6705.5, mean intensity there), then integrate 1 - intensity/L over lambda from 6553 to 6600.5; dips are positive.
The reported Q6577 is 2.1 AA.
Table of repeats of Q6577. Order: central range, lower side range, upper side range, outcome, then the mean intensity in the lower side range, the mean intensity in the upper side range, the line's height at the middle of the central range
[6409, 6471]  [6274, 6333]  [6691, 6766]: 0.6 AA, 49.7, 48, 49.2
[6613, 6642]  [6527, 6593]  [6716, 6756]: -0.5 AA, 46.8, 48.1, 47.3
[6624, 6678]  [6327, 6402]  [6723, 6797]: 0.8 AA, 49.5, 47.9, 48.3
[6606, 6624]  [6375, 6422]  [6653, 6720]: -0.2 AA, 48.7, 47.4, 47.8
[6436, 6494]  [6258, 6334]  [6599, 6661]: 0.3 AA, 49.9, 48.1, 49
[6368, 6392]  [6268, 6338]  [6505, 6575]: -0.2 AA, 49.9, 47.2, 49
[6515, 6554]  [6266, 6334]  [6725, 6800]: 0.5 AA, 49.9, 47.8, 48.9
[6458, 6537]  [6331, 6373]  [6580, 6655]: 0.4 AA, 50.1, 47.9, 48.9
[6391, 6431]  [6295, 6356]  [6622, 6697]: 0.6 AA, 49.9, 47.7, 49.4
